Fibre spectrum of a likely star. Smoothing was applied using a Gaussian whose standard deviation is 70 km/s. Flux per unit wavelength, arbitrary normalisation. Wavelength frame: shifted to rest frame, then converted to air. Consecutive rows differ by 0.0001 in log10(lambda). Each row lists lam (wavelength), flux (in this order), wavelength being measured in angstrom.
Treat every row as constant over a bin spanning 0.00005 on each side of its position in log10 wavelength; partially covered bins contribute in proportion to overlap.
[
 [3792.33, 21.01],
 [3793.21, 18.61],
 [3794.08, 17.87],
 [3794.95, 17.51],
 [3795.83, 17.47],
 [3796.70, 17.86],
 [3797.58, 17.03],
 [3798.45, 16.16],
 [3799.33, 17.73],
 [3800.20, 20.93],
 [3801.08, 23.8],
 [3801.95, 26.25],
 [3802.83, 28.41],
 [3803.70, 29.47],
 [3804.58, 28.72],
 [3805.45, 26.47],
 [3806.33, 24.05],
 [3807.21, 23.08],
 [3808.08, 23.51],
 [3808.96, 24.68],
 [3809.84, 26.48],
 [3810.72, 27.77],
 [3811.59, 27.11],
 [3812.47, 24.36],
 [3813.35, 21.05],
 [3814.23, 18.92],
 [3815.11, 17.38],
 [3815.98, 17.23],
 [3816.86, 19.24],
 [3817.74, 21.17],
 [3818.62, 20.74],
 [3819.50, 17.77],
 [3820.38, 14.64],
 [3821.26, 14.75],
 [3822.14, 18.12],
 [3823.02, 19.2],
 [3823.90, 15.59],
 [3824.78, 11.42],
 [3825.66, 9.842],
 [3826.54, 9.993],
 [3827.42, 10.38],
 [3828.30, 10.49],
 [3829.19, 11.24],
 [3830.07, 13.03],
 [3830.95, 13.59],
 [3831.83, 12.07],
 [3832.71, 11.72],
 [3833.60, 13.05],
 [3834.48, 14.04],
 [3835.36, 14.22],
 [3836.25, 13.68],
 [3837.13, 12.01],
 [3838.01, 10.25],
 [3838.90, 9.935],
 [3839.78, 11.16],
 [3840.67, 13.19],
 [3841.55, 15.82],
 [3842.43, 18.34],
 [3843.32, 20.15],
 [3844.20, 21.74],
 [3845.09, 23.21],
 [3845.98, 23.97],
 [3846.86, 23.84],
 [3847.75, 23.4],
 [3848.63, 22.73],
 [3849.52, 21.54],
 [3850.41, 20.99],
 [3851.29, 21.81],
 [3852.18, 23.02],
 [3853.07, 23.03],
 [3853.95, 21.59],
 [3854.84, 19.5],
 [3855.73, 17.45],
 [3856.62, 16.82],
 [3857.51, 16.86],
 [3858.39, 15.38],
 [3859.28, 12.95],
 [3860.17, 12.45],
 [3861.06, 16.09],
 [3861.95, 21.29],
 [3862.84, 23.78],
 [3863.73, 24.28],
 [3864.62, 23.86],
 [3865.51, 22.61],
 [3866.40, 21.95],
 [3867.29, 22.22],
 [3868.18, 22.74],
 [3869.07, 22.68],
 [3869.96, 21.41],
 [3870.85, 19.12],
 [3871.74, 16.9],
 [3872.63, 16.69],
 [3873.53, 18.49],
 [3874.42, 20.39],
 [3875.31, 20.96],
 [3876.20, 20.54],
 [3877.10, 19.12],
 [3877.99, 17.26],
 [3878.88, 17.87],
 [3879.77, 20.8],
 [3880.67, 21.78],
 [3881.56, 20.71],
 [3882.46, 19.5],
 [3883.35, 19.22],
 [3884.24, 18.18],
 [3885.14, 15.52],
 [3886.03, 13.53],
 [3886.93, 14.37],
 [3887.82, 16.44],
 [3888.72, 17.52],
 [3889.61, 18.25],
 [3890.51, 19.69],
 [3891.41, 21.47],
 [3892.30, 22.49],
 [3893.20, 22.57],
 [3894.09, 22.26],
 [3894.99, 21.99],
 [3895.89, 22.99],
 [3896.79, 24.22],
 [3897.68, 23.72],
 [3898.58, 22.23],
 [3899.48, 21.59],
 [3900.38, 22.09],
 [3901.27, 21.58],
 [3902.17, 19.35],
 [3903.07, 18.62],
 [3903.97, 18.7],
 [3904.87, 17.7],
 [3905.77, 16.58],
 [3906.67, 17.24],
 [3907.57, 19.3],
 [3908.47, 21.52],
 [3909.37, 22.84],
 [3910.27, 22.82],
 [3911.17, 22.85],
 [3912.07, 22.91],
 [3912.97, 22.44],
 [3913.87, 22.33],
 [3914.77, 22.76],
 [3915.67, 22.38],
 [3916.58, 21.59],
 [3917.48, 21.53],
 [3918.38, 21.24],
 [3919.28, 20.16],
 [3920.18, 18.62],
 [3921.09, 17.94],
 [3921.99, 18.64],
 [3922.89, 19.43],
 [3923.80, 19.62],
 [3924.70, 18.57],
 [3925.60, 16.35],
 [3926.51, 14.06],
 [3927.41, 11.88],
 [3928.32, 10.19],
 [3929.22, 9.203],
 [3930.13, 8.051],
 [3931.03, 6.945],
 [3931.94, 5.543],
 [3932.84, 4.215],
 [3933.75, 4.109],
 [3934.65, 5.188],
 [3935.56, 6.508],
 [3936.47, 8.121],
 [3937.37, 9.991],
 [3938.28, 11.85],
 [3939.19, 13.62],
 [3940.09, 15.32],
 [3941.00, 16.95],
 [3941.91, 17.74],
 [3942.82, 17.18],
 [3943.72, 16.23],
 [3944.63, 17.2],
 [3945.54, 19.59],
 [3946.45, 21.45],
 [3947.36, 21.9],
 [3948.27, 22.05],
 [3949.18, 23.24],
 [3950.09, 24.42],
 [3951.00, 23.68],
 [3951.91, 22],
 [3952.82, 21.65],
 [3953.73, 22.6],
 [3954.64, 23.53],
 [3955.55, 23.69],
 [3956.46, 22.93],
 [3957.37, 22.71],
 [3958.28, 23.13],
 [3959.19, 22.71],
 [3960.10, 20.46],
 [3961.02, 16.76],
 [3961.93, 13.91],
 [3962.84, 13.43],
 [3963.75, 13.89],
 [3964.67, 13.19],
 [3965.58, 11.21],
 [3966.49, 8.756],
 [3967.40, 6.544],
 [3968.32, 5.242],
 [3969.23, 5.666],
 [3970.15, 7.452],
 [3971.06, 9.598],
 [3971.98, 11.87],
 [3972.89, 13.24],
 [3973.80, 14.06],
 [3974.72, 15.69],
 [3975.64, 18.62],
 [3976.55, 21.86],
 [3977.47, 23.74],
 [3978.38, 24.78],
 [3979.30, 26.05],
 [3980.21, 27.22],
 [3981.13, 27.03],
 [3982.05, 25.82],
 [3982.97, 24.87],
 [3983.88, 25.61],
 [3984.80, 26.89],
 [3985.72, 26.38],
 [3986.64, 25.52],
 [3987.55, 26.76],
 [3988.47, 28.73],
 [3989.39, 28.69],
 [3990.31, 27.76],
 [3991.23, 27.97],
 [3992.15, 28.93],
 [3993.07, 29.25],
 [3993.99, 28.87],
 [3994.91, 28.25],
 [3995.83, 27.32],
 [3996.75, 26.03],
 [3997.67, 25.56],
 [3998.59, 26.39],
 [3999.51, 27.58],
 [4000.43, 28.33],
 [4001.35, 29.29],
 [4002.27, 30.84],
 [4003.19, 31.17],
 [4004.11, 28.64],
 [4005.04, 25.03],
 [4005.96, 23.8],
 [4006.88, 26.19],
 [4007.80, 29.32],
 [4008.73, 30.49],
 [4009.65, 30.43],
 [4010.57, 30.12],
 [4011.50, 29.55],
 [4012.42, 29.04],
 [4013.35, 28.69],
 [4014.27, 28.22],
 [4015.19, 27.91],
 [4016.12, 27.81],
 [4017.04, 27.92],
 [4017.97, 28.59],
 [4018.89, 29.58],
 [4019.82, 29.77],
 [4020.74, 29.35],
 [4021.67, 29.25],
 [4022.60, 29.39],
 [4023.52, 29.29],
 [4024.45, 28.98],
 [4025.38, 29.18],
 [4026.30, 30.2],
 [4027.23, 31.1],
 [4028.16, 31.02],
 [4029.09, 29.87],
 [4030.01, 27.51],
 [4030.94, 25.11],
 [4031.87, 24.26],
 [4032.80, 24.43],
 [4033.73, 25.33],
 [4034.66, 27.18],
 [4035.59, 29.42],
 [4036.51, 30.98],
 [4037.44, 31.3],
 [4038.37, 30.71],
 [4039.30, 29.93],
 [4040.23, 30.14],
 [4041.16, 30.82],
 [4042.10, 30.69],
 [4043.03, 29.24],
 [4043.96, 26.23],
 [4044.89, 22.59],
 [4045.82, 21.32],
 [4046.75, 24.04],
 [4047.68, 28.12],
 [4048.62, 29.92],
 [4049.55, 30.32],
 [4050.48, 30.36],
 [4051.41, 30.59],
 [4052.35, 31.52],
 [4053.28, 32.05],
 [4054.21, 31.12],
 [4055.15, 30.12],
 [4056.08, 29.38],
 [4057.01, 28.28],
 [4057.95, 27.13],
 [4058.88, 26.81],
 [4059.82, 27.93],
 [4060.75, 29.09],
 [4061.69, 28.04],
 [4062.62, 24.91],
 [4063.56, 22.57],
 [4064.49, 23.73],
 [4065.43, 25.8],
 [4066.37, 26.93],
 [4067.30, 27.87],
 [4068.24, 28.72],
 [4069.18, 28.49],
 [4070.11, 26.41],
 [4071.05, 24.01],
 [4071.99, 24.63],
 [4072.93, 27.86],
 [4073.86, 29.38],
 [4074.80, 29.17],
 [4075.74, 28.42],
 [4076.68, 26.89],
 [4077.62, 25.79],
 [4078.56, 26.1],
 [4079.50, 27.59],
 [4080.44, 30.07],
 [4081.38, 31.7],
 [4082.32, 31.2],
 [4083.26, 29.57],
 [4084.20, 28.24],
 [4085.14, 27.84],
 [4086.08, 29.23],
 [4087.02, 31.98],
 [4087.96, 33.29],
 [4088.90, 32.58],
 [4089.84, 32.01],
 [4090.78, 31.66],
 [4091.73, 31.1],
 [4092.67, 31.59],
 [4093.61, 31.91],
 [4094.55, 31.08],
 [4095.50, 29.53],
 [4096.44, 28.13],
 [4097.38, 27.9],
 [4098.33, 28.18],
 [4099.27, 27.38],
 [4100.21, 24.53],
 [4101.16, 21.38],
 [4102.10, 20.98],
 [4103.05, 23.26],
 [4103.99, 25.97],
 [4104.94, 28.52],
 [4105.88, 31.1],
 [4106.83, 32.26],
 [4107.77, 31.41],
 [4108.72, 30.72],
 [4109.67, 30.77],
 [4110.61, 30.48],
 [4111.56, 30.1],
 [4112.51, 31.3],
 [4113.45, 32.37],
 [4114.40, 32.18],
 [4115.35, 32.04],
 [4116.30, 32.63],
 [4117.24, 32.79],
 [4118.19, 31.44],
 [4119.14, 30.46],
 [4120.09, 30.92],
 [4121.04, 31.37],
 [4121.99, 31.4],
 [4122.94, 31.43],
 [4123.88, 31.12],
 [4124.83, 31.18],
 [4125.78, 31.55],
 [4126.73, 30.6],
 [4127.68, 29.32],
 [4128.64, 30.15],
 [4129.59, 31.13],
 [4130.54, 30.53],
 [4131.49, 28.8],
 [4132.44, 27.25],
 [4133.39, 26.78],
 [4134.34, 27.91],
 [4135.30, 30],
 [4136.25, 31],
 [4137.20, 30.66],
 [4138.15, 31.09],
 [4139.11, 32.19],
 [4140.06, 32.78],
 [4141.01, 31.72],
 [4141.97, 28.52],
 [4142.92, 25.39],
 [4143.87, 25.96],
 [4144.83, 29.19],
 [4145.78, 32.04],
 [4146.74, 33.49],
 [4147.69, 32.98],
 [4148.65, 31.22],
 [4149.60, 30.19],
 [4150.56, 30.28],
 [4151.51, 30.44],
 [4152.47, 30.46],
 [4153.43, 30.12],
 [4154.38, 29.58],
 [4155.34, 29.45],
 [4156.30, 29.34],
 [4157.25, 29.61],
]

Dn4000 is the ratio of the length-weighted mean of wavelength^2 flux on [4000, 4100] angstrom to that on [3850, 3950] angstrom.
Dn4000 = 1.68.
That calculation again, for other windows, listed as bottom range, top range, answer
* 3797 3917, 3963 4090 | 1.48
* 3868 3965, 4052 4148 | 1.75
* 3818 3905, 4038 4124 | 1.76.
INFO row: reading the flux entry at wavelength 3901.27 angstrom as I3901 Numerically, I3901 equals 21.58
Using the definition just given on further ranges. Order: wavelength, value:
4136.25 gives 31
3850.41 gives 20.99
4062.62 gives 24.91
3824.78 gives 11.42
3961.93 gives 13.91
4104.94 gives 28.52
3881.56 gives 20.71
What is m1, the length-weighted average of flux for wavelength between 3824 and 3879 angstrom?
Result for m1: 17.6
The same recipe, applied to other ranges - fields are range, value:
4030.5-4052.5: 28.1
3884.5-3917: 20.4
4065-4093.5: 28.9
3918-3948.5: 14.2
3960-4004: 21.6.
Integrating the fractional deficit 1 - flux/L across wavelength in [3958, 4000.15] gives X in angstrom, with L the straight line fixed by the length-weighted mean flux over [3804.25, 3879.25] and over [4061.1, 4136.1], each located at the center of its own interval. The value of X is 6.0 angstrom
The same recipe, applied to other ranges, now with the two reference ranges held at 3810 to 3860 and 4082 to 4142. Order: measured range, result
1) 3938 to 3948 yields 2.2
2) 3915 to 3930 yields 2.7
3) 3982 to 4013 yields -3.9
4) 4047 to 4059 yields -1.0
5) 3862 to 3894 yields -1.2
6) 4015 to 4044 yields -2.9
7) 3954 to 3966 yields 2.3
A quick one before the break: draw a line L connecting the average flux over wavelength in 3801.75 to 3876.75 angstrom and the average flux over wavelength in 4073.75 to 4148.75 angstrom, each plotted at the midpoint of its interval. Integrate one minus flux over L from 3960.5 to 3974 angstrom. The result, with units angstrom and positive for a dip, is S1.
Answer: 7.34 angstrom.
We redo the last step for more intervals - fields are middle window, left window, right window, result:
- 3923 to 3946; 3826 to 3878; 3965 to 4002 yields 9.2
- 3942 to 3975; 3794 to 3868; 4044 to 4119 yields 9.3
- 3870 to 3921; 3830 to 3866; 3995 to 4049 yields 1.5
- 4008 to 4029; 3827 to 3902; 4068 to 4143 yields -3.1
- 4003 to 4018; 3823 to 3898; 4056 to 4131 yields -1.9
